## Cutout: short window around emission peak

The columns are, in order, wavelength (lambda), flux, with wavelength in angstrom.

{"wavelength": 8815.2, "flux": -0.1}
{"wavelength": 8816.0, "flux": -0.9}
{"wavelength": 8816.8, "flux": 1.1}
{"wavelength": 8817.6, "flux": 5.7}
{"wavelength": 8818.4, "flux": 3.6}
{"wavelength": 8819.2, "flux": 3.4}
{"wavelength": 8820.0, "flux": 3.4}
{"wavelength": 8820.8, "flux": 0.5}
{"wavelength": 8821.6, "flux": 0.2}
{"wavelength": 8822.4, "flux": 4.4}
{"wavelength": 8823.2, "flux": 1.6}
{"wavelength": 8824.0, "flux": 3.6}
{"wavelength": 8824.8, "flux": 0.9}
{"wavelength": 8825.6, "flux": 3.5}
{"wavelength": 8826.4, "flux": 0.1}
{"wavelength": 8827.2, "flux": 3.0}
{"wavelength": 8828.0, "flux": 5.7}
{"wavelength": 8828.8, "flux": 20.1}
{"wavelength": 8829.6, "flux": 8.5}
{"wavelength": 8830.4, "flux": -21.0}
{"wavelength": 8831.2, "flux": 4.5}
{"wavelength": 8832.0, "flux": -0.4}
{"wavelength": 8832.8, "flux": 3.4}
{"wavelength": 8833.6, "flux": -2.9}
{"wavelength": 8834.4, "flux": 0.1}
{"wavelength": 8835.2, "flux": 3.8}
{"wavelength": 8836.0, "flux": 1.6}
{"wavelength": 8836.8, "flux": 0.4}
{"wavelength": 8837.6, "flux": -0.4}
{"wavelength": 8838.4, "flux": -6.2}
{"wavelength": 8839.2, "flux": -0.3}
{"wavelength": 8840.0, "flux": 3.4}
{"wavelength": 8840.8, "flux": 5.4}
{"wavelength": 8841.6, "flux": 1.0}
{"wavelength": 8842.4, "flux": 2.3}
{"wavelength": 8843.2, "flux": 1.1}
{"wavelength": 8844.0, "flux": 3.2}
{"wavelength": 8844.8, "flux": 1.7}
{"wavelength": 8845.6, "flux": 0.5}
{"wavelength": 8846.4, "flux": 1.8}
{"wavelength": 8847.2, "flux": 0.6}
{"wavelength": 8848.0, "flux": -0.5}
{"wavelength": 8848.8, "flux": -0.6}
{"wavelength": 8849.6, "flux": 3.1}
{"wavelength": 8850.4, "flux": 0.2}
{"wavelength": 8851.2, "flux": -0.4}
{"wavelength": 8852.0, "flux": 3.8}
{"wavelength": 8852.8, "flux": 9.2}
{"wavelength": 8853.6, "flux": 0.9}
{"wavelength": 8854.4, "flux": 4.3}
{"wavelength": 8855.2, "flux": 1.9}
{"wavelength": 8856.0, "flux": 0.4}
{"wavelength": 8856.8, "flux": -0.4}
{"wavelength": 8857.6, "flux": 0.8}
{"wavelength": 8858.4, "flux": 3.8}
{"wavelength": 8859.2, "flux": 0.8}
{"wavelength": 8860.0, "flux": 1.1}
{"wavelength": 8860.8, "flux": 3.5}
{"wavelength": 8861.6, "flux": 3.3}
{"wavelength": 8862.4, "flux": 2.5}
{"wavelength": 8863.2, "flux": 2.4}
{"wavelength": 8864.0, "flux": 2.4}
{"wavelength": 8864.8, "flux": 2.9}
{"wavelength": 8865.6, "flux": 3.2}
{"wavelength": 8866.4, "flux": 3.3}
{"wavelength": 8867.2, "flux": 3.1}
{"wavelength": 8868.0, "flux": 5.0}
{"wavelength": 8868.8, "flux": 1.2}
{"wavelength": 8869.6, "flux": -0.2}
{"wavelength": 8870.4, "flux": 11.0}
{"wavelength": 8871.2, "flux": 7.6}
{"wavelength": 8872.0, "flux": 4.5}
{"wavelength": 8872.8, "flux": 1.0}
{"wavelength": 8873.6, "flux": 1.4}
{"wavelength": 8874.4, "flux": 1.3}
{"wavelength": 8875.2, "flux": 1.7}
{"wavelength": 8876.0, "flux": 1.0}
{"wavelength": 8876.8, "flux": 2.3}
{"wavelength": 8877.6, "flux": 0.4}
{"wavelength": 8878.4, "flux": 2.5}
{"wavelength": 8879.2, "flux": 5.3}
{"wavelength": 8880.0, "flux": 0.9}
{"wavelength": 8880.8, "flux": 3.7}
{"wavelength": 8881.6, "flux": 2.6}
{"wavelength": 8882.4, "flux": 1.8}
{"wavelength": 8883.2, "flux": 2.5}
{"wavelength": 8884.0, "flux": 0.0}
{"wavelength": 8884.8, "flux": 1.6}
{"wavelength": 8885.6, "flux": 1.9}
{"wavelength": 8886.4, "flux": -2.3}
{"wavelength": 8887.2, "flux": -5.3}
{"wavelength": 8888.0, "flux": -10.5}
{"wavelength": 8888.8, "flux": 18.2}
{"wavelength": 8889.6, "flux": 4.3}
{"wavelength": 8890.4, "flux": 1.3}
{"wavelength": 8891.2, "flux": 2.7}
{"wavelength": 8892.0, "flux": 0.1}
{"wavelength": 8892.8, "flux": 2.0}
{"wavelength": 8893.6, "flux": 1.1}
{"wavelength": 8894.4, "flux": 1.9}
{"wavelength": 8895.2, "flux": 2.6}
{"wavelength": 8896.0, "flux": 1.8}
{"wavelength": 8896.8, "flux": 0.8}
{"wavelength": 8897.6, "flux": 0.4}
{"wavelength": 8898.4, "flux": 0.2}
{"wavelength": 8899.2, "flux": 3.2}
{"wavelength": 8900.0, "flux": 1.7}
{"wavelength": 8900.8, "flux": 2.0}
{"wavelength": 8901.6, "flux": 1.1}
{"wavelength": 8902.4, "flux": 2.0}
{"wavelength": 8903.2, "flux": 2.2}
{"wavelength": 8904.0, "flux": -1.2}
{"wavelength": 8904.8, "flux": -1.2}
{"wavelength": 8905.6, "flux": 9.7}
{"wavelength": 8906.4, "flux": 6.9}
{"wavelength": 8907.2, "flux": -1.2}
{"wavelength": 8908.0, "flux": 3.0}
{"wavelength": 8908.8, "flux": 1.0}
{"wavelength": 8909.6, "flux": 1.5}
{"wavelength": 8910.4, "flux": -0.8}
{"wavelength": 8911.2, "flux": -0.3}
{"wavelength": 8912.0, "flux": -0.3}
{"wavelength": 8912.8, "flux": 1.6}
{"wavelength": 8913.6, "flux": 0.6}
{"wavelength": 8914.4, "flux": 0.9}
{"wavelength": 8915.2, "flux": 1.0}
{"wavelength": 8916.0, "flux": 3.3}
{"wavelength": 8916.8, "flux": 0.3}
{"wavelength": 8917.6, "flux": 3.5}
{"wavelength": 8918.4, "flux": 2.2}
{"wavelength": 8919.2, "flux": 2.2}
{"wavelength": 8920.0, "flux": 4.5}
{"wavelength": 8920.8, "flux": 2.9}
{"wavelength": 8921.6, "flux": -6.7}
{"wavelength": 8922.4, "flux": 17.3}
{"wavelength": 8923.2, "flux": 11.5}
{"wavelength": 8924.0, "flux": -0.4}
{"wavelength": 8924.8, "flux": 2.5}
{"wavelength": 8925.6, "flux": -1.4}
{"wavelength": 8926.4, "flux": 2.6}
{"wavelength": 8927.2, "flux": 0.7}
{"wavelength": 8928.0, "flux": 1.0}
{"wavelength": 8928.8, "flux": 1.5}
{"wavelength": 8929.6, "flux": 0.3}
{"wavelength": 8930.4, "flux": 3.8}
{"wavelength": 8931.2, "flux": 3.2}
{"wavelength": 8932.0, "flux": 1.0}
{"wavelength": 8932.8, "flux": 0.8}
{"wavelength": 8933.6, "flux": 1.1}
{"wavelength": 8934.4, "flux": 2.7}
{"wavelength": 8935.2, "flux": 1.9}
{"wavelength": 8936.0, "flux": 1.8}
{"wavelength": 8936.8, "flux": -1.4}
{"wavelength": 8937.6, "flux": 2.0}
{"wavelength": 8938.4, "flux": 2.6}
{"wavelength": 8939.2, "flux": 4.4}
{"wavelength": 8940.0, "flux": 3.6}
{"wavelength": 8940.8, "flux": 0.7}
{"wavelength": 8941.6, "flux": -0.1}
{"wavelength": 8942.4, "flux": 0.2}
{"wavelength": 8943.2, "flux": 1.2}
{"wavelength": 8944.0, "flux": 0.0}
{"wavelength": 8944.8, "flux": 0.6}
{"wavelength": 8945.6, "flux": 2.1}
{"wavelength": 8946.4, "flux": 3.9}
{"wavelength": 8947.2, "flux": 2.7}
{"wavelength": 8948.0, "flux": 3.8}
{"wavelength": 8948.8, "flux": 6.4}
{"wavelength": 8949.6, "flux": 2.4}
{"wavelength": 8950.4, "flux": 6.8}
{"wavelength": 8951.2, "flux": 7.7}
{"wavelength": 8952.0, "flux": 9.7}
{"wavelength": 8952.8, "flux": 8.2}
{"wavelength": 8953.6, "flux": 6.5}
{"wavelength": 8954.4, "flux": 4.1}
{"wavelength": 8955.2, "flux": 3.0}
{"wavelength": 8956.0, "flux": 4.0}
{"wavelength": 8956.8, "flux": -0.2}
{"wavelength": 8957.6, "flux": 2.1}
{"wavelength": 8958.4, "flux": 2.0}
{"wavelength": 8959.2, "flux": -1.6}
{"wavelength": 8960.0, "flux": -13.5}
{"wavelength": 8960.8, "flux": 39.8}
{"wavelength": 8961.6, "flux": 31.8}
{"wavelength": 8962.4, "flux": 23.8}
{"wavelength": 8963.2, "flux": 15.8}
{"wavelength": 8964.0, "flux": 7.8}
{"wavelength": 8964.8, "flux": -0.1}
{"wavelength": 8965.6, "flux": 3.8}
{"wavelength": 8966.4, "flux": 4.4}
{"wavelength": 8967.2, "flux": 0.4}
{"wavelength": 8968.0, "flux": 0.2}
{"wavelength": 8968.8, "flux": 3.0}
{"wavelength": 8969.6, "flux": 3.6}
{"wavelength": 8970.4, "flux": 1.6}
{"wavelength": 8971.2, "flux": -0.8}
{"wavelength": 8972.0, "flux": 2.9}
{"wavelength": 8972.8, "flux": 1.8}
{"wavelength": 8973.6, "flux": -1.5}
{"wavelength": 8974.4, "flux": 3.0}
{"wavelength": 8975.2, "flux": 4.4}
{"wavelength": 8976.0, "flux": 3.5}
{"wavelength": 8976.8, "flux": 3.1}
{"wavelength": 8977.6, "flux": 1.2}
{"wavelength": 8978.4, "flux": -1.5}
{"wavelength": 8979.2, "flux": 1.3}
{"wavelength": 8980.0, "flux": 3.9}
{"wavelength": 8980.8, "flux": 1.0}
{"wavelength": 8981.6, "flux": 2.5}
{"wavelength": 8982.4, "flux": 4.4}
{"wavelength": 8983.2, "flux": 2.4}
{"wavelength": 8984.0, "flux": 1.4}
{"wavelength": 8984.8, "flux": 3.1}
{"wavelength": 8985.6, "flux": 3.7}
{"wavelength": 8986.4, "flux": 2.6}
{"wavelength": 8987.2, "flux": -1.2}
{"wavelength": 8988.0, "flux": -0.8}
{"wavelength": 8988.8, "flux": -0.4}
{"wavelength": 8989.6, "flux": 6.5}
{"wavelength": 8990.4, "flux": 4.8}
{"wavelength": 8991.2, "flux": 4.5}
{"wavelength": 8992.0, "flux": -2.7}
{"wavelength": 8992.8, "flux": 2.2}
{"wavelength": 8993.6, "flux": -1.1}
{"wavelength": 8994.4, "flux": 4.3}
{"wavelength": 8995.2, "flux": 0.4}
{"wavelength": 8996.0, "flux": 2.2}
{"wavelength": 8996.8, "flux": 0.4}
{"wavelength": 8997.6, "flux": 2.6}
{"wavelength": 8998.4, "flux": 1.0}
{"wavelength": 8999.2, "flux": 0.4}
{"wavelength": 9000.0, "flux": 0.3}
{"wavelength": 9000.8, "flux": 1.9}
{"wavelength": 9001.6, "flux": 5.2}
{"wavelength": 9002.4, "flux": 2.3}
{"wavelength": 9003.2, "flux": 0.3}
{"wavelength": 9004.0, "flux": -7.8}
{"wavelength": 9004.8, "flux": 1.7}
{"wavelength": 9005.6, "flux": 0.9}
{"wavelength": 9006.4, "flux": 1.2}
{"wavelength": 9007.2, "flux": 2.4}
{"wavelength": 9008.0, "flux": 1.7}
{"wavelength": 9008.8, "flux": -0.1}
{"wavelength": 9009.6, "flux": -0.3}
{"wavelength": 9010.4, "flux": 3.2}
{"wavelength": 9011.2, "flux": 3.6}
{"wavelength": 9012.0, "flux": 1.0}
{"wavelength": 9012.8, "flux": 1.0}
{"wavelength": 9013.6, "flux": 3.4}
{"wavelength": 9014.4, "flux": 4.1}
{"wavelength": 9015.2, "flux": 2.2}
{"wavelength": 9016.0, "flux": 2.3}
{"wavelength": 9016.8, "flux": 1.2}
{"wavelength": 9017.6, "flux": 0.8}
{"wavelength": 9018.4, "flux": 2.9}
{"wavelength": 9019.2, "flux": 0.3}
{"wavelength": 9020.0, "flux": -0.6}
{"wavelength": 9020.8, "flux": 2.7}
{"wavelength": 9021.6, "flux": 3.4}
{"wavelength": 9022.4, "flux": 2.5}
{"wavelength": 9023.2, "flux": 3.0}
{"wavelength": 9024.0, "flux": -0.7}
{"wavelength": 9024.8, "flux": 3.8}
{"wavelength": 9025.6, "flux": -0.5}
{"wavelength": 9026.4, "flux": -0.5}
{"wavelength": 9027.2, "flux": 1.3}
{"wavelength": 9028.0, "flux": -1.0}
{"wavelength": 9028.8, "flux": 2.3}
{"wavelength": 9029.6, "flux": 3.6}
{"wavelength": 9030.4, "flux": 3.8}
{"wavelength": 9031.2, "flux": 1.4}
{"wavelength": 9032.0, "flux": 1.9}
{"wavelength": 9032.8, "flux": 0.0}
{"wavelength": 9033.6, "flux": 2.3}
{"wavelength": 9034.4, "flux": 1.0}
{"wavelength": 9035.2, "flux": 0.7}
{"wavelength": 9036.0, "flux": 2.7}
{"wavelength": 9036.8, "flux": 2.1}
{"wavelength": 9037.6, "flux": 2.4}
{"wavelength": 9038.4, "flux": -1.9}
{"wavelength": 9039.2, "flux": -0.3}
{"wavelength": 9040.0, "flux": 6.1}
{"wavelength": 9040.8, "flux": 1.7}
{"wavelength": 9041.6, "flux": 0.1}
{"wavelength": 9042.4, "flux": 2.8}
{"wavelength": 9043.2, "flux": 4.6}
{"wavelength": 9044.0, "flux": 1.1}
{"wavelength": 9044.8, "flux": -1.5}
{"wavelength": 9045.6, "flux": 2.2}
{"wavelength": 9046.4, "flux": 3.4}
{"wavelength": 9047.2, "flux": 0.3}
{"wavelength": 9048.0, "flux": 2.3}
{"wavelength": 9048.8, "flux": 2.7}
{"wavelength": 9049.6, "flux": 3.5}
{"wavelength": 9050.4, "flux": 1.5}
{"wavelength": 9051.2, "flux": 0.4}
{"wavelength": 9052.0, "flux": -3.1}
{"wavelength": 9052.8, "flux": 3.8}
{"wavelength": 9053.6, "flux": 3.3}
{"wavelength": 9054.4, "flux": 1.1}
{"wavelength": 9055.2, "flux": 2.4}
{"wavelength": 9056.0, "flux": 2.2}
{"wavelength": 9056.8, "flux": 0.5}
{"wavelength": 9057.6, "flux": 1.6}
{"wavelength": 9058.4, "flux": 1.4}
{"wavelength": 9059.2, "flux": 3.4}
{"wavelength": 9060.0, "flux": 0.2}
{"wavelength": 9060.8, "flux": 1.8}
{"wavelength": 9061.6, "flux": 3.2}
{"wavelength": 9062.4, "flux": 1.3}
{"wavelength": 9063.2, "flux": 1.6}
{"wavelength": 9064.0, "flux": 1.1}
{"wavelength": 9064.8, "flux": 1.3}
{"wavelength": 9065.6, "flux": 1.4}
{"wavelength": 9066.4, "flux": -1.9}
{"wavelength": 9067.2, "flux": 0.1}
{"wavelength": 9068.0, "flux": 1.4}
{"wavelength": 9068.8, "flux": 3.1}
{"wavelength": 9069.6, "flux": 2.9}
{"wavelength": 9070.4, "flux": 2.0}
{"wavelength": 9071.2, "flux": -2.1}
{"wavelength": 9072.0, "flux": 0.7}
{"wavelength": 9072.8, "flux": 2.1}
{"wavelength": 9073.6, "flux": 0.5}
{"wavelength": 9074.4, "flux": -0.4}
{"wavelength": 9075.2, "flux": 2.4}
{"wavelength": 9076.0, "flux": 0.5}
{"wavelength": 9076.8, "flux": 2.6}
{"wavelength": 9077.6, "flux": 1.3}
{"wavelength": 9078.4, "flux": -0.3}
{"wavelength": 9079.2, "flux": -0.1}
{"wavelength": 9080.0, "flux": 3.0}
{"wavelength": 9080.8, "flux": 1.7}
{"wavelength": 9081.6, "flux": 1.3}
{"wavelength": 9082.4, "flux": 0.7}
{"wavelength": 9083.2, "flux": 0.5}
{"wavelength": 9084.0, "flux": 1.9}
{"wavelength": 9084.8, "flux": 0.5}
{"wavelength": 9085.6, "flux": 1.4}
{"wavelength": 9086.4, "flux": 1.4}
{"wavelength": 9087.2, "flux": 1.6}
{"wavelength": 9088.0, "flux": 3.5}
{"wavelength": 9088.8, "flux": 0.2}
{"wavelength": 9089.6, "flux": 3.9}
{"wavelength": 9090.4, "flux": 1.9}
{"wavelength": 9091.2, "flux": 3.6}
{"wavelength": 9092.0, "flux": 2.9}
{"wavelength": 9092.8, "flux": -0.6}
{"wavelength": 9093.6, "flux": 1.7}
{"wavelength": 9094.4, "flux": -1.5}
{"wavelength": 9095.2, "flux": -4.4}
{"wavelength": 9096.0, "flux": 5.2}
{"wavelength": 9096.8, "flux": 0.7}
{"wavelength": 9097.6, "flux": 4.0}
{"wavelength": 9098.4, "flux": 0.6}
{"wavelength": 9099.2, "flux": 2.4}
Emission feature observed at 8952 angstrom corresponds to Hbeta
